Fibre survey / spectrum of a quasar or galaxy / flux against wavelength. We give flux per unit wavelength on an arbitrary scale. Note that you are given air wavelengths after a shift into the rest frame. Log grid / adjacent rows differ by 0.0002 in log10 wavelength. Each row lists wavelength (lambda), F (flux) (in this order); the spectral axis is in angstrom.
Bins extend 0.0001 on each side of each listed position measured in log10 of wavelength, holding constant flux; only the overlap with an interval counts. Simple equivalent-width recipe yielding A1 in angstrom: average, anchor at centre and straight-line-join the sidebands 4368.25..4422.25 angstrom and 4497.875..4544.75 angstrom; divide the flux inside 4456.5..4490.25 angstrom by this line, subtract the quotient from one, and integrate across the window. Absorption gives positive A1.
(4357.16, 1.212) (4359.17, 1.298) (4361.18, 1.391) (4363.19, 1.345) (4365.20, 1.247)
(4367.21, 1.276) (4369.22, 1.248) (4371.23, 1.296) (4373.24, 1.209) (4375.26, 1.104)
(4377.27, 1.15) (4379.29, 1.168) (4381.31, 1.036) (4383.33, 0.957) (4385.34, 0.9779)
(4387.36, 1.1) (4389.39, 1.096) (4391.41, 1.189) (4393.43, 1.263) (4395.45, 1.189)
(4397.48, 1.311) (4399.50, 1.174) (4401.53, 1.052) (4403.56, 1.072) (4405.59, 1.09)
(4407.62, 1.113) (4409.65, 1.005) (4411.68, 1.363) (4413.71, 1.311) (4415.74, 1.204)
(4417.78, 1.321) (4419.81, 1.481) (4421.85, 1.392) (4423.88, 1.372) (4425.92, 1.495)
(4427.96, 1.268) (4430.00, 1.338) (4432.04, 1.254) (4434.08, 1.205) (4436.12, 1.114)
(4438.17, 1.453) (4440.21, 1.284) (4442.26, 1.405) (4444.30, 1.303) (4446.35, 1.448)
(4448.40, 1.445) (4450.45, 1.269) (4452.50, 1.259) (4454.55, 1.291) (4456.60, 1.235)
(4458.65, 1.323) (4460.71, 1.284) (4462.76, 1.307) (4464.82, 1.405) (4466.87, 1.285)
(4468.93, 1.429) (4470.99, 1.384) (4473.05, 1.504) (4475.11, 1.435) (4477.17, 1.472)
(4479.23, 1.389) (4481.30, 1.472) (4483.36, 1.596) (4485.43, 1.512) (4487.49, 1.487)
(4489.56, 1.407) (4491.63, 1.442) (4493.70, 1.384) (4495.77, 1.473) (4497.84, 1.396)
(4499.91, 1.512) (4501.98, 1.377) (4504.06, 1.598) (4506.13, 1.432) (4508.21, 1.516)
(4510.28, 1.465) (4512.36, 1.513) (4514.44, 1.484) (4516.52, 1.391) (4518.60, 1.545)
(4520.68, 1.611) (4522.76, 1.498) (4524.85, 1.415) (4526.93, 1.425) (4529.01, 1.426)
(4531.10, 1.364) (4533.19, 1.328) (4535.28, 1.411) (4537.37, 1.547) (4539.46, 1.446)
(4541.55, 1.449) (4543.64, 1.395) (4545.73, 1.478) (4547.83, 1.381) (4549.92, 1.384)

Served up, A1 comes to -1.5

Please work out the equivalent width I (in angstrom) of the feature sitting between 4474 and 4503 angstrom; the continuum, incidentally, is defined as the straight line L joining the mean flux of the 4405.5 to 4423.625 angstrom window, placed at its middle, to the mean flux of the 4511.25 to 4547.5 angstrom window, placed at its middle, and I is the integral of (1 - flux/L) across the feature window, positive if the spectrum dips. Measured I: -1.4 angstrom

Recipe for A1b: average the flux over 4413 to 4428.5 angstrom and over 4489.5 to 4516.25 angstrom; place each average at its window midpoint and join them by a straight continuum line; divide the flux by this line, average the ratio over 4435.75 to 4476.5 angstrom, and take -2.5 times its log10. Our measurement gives 0.044 mag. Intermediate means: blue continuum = 1.36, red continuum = 1.46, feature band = 1.35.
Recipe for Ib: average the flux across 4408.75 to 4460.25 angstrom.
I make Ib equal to 1.31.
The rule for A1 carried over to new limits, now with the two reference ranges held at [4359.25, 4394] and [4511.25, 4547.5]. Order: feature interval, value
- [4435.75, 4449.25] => -0.6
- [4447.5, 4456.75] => 0.1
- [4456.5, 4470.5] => 0.0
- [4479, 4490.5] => -0.9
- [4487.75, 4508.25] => -0.8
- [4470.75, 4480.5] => -0.6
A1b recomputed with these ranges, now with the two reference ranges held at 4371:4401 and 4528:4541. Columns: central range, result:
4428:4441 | -0.04 mag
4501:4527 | -0.08 mag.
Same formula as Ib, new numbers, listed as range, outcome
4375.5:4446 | 1.22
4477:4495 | 1.46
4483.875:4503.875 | 1.45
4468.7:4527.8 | 1.47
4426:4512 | 1.39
